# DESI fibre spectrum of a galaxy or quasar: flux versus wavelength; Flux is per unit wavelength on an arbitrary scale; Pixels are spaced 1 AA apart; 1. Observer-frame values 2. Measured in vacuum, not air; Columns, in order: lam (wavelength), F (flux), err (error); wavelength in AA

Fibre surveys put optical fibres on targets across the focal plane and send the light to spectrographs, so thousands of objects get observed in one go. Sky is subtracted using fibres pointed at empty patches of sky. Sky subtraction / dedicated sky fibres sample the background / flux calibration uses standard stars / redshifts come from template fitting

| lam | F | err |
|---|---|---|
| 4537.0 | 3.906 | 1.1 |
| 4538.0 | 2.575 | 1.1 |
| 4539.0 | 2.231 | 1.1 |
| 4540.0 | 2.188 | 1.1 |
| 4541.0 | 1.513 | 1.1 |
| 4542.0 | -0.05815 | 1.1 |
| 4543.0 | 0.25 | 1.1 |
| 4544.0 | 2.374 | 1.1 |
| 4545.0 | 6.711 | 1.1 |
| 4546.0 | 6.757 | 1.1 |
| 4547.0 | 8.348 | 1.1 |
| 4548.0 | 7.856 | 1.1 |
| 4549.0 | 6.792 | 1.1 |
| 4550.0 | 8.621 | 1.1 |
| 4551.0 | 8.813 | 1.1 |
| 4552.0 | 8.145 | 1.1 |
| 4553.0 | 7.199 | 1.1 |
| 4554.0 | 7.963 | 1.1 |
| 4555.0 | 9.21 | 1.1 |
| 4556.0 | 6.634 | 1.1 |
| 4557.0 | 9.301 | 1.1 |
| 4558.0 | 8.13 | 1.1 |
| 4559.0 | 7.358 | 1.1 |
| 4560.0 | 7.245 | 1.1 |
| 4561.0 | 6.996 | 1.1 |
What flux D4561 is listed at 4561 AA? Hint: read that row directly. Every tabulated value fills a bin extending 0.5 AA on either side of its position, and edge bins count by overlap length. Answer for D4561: 6.996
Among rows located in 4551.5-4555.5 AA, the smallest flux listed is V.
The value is 7.199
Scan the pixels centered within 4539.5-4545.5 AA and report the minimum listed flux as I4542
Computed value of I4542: -0.05815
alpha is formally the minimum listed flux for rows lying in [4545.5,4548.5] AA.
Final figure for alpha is 6.757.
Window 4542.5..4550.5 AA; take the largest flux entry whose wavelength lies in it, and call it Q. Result 8.621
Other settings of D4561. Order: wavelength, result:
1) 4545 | 6.711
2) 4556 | 6.634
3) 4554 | 7.963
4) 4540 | 2.188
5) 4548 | 7.856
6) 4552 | 8.145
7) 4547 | 8.348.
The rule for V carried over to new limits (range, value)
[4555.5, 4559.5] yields 6.634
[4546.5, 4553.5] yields 6.792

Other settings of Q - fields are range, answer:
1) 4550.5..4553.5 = 8.813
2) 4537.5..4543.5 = 2.575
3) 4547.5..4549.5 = 7.856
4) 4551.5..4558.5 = 9.301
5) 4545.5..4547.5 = 8.348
